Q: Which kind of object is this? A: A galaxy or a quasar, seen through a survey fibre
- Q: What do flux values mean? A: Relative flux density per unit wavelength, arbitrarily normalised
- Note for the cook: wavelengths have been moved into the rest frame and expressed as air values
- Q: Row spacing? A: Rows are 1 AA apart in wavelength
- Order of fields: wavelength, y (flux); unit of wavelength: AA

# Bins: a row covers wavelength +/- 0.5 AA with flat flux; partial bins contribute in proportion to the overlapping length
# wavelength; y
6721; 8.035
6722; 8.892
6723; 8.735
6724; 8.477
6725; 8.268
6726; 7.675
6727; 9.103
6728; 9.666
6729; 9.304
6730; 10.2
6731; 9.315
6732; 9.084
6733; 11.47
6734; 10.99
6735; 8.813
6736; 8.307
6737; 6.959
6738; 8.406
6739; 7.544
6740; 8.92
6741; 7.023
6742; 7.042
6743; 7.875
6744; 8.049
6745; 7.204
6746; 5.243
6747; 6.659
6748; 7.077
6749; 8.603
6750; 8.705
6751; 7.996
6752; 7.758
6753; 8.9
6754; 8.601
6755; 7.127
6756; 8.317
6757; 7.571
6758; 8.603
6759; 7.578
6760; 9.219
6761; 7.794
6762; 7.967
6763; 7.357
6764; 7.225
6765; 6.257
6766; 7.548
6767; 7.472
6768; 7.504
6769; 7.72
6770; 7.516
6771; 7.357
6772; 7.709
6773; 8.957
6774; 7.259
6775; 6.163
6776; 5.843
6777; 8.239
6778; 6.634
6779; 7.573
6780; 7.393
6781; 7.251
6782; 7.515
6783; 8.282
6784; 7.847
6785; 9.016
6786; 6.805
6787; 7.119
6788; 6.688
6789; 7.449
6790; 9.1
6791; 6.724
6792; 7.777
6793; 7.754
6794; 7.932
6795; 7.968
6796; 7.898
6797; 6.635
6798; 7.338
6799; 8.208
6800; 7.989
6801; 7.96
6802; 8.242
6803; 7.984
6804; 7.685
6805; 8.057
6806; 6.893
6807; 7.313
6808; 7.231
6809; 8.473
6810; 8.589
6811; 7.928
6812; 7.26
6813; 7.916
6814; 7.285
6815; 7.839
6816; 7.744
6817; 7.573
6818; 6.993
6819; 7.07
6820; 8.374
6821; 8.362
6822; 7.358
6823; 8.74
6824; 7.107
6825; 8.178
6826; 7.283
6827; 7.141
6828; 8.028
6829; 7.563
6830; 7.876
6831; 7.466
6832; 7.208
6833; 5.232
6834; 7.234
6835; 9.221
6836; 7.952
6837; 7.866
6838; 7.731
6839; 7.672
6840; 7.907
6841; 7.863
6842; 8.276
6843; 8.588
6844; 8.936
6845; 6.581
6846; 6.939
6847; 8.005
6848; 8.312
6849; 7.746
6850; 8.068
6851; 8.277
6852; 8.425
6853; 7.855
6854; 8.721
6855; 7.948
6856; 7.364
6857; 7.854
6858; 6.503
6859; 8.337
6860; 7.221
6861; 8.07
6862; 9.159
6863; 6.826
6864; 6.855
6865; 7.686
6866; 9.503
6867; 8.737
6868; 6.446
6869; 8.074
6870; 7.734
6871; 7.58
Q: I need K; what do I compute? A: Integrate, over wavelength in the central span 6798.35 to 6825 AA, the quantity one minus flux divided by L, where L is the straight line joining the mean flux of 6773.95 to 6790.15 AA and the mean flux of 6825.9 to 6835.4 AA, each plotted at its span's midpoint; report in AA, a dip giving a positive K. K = -1.36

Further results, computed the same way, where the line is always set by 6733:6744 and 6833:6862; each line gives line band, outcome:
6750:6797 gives 3.04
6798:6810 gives 0.34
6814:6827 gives 0.51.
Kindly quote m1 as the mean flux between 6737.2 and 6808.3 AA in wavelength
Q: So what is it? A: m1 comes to 7.63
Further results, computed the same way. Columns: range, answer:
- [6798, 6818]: 7.77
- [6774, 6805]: 7.57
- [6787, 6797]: 7.62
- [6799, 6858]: 7.77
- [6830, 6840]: 7.55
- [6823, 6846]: 7.68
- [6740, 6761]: 7.79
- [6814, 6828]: 7.67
